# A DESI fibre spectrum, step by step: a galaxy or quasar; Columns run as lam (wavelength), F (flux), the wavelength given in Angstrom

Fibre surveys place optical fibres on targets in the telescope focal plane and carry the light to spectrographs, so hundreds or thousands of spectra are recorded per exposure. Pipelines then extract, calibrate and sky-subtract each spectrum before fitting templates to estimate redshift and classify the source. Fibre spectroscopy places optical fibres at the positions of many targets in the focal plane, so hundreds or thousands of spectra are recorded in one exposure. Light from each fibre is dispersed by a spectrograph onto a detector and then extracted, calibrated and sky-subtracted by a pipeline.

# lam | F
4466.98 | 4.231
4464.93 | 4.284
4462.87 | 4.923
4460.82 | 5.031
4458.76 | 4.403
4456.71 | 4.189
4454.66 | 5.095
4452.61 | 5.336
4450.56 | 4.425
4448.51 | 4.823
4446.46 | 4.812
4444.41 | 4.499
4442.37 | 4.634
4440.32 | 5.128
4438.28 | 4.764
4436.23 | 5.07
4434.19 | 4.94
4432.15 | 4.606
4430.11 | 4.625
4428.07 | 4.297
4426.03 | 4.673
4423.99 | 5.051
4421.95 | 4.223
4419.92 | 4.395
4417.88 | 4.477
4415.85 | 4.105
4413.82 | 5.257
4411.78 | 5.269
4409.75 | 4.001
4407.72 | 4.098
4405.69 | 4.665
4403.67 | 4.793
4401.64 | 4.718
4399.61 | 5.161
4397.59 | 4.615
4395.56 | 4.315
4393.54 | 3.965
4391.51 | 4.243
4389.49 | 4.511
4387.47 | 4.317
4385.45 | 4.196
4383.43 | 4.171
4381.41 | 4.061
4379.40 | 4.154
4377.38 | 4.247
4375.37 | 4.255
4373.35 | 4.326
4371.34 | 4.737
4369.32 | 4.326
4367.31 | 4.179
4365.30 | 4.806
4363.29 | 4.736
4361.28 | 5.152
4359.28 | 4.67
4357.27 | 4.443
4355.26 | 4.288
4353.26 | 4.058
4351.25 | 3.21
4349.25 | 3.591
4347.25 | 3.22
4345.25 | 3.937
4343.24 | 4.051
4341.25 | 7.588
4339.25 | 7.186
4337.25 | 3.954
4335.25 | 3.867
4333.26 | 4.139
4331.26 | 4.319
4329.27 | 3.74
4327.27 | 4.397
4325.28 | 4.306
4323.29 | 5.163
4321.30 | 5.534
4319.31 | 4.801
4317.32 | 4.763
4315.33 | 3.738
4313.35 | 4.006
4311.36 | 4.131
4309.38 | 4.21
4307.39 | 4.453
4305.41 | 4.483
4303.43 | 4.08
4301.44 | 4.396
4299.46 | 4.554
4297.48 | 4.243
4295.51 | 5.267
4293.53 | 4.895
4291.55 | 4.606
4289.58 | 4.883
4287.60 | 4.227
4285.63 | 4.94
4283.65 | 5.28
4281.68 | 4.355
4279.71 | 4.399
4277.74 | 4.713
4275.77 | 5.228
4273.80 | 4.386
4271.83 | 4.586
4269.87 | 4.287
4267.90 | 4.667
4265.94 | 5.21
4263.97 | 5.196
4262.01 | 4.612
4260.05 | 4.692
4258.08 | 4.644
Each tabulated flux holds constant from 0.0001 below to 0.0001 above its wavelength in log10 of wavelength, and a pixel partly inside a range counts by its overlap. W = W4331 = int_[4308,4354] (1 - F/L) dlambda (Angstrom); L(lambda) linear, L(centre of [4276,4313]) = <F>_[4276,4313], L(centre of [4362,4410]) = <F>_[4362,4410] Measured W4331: 0.7 Angstrom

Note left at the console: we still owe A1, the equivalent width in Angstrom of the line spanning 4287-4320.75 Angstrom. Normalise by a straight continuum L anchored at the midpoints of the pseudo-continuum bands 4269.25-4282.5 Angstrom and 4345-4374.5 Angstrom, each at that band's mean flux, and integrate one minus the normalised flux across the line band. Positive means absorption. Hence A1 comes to -0.02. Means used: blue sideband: 4.58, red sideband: 4.25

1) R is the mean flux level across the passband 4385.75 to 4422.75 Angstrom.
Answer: 4.5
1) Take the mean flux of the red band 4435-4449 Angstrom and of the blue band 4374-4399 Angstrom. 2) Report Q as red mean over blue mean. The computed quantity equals 1.13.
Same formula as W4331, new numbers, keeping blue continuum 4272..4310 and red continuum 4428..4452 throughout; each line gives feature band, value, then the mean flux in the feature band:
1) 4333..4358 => 1.2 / 4.43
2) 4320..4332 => 0.1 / 4.59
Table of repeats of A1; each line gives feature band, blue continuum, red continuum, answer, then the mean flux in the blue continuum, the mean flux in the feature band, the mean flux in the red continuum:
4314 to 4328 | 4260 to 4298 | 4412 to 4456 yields 0.23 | 4.74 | 4.66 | 4.73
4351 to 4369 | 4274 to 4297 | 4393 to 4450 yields 1.01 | 4.77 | 4.44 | 4.65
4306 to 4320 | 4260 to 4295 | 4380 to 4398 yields 0.88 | 4.74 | 4.3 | 4.25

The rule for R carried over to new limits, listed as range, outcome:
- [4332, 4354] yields 4.44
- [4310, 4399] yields 4.42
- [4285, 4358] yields 4.47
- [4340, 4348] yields 4.82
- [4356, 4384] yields 4.45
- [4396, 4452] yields 4.67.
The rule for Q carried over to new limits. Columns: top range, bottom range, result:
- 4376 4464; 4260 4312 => 0.99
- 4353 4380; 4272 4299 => 0.95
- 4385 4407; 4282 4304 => 0.96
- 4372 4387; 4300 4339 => 0.96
